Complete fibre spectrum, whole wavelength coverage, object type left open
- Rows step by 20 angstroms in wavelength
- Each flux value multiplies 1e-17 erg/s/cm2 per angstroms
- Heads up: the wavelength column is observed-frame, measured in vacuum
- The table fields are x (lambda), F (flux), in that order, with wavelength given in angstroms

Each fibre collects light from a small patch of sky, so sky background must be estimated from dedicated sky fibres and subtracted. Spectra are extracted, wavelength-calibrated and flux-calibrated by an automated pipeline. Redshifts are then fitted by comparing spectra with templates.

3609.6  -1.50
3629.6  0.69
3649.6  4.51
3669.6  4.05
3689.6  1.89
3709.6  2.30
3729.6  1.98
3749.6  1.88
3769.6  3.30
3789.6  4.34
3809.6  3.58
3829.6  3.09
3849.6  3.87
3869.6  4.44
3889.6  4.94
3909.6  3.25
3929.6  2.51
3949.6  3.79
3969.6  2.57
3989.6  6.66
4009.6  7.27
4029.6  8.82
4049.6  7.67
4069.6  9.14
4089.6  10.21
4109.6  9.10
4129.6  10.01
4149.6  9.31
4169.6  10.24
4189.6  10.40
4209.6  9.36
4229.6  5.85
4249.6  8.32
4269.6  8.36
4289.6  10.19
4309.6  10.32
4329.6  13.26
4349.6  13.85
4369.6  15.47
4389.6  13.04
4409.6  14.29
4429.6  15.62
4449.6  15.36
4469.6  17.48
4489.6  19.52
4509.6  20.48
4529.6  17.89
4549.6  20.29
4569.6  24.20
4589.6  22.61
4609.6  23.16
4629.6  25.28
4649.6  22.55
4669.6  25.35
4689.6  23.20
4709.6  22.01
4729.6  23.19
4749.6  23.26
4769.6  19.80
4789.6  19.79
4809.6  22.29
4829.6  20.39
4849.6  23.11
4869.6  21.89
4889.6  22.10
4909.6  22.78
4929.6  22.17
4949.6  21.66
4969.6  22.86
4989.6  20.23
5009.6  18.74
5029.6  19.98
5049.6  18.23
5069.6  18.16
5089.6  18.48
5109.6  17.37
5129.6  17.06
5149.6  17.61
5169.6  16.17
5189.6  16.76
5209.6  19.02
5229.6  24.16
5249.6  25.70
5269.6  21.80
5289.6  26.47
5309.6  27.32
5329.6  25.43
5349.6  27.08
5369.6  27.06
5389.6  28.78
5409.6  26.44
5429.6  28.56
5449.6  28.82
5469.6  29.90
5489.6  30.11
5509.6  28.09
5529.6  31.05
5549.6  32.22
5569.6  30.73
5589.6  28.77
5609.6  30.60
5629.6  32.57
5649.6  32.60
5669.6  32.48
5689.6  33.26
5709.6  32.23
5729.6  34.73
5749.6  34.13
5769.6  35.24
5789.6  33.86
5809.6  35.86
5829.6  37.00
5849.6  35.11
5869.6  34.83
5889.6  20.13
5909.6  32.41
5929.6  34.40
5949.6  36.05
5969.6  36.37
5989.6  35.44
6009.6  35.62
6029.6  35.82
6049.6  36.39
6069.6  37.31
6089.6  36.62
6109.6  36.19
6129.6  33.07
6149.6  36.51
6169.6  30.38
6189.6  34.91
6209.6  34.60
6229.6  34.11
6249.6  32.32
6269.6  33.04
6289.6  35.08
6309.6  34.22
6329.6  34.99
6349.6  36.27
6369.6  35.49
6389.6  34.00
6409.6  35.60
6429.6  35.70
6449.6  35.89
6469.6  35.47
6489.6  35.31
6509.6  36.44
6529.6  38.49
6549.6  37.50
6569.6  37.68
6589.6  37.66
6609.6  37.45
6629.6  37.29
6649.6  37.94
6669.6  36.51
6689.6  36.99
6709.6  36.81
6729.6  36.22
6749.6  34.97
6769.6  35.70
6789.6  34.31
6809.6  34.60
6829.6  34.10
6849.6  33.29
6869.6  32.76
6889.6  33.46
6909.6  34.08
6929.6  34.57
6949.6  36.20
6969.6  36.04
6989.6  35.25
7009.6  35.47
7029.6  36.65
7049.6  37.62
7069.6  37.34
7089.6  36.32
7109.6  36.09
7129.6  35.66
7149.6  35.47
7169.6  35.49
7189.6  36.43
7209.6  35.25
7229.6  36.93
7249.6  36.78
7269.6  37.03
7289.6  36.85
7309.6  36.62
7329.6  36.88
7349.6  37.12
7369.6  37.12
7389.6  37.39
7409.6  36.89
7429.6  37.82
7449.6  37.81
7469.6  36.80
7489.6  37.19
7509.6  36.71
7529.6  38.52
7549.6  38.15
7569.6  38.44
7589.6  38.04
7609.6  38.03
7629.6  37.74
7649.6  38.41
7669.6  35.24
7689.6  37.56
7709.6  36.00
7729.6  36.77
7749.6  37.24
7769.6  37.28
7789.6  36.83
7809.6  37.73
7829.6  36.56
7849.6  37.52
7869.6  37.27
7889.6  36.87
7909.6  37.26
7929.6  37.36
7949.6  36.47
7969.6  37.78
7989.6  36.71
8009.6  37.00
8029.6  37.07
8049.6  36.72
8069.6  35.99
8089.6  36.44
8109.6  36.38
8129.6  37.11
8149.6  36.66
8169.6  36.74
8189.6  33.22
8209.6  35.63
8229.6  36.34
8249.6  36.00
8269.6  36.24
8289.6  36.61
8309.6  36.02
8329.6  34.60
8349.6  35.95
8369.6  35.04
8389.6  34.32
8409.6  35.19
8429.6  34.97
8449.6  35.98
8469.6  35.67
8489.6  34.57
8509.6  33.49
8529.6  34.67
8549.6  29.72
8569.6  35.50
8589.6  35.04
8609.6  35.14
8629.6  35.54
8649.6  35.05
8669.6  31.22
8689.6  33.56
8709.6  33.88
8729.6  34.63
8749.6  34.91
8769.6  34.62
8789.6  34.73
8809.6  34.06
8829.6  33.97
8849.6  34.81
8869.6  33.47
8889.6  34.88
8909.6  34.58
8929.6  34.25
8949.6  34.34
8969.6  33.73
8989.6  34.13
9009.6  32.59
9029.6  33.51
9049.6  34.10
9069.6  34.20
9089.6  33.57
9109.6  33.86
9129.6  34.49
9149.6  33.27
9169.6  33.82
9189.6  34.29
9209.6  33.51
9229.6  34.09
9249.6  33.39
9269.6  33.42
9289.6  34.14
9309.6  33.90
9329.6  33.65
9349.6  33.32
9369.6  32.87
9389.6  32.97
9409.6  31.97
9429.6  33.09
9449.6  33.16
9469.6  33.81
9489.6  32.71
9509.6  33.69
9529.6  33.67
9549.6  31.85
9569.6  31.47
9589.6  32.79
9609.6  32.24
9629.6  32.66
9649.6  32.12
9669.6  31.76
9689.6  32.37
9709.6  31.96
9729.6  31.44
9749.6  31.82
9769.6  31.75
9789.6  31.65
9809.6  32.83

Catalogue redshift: 0.000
